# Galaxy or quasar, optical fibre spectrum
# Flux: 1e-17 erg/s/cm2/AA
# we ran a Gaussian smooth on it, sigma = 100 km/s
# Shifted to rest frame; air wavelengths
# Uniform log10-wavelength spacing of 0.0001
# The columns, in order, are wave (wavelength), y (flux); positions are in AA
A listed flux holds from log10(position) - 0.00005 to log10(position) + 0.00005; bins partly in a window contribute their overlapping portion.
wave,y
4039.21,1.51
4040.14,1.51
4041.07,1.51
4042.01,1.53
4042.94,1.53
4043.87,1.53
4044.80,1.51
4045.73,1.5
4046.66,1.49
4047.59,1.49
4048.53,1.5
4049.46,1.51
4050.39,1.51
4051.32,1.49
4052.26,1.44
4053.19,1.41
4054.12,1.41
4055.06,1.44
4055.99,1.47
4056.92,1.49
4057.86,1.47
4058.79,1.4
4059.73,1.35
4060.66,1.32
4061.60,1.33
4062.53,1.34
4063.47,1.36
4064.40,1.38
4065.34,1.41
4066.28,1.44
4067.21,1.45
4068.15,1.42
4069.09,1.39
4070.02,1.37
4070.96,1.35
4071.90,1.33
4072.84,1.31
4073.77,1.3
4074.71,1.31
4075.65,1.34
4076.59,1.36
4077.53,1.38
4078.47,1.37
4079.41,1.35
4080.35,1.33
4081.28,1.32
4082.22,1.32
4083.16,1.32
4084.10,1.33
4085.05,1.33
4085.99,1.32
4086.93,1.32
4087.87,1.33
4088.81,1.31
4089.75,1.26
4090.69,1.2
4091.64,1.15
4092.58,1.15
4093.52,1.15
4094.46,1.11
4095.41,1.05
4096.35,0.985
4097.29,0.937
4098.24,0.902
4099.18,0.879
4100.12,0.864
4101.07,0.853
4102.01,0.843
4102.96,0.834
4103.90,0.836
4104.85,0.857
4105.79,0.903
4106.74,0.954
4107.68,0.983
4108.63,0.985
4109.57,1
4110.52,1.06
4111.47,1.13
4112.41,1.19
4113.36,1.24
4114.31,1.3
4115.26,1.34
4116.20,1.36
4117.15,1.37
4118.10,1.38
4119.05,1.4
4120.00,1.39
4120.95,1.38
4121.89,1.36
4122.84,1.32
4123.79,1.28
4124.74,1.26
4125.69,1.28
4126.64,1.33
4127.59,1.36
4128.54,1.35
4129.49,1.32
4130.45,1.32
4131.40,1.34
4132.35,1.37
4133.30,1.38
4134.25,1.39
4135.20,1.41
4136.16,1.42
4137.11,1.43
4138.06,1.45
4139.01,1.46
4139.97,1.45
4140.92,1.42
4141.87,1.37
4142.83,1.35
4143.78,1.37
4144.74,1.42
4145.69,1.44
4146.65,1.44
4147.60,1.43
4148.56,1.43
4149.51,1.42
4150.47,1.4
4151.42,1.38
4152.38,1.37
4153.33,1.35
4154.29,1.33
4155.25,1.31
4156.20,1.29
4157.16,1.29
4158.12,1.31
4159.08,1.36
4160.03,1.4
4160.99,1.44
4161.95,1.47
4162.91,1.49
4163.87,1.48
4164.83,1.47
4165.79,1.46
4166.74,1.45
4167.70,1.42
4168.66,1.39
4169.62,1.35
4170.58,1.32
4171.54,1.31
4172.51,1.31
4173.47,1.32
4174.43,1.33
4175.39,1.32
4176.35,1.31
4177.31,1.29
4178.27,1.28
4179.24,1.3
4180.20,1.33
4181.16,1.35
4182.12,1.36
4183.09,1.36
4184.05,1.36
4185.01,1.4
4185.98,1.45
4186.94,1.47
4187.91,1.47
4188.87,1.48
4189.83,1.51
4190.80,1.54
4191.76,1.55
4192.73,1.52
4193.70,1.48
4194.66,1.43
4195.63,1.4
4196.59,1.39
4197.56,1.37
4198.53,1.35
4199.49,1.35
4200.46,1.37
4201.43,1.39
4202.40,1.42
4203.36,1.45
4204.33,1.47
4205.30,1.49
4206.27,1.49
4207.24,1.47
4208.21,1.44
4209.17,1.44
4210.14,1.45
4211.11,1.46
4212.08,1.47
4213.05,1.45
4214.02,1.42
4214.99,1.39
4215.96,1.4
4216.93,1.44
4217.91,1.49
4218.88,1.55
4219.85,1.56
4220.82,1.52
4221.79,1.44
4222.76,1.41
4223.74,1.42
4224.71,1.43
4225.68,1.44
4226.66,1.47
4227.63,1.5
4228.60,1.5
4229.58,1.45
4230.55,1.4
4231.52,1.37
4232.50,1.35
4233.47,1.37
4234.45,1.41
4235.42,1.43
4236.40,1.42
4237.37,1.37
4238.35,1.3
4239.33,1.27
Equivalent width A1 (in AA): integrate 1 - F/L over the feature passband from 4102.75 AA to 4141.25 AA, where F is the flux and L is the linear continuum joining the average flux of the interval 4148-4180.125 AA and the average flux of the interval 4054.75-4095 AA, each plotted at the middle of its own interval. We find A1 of 2.6 AA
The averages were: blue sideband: 1.34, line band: 1.26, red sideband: 1.37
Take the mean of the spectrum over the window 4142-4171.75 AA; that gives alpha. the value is 1.39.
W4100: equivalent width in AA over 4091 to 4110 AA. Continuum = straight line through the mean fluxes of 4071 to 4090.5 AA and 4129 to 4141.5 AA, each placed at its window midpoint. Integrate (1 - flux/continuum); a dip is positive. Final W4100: 5.5 AA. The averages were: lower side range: 1.33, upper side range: 1.4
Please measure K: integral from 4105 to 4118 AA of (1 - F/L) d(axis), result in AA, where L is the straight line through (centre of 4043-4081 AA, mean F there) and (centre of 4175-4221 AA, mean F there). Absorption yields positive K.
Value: 2.5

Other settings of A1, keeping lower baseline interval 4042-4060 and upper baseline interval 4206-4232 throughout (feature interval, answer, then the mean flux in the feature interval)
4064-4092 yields 2.54 AA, 1.34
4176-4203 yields 1.01 AA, 1.4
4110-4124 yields 1.59 AA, 1.3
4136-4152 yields 0.51 AA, 1.42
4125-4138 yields 0.90 AA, 1.36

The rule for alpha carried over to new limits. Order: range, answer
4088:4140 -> 1.2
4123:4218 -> 1.4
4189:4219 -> 1.45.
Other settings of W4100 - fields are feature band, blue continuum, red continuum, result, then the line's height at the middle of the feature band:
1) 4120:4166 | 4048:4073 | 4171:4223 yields 1.09 AA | 1.42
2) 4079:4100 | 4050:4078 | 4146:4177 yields 2.98 AA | 1.39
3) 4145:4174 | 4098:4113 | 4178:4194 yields -2.83 AA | 1.27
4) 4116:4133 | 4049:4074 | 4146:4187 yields 0.53 AA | 1.39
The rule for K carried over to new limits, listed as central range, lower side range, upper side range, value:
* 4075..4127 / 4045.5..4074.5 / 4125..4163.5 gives 8.00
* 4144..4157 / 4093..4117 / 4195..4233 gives -2.01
